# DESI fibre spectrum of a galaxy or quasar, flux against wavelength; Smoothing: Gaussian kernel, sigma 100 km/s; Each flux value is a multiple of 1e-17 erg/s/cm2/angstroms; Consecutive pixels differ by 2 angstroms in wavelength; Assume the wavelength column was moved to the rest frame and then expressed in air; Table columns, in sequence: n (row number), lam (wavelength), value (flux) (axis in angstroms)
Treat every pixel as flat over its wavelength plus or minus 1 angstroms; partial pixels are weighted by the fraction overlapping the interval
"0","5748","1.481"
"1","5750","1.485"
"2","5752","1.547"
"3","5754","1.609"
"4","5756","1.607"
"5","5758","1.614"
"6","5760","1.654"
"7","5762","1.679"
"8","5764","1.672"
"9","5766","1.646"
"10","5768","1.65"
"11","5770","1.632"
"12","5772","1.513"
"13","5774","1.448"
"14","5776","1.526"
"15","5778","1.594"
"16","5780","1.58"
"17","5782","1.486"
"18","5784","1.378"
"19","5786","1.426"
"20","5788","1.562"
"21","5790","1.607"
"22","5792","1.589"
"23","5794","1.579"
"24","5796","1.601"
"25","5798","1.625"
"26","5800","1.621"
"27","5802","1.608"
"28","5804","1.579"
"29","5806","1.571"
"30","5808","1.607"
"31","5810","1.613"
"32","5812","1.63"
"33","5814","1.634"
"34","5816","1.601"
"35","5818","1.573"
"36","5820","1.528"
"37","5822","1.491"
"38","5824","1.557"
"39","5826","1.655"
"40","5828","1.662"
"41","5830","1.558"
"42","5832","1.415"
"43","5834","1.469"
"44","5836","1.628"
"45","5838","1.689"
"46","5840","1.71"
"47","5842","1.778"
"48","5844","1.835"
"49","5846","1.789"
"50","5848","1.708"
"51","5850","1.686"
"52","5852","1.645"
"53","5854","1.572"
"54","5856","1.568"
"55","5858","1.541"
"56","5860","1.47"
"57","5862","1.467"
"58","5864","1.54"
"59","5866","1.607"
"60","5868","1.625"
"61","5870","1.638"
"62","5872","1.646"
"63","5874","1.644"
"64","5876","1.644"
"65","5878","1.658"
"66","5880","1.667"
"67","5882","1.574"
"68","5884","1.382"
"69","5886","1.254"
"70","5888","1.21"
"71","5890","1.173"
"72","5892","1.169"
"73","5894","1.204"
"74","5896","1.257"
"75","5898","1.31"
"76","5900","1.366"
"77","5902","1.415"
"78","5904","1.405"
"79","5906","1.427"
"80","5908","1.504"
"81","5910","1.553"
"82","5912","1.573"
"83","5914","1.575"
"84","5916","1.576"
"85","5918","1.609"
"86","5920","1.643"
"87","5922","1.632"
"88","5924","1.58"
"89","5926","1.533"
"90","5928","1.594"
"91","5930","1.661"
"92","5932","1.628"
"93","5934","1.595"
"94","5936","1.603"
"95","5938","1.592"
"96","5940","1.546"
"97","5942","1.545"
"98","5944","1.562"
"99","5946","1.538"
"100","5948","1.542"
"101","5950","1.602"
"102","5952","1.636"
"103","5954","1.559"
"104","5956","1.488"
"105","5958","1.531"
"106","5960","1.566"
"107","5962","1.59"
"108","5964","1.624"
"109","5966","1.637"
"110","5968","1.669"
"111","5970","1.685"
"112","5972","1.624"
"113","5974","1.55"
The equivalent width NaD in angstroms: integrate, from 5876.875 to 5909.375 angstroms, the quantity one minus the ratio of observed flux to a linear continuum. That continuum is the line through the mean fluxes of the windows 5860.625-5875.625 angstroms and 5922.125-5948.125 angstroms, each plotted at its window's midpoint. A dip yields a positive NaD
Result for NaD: 4.35 angstroms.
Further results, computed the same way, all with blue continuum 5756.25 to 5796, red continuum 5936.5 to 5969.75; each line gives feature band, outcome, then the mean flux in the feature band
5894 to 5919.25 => 2.0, 1.46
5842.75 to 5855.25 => -1.0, 1.7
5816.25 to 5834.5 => 0.3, 1.55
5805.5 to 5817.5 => -0.3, 1.61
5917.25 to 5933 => -0.3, 1.61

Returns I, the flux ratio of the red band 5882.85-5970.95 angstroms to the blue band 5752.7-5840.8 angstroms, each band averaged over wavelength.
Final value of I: 1.0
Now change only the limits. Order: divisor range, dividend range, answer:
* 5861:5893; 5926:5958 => 1.06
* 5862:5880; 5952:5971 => 0.99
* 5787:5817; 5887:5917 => 0.86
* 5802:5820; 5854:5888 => 0.97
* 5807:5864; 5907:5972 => 0.99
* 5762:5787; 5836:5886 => 1.04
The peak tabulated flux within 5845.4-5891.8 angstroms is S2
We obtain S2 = 1.789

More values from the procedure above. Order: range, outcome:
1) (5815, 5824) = 1.601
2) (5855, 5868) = 1.625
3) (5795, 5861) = 1.835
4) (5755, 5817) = 1.679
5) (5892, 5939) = 1.661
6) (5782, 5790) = 1.607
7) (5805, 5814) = 1.634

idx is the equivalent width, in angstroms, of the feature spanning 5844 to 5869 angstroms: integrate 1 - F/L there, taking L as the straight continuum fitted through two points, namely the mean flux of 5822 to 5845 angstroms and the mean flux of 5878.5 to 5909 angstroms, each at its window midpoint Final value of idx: -1.4 angstroms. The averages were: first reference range 1.63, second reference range 1.36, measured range 1.61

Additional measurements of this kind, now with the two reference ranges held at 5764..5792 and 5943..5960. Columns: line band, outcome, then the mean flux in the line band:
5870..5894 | 1.6 angstroms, 1.45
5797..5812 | -0.5 angstroms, 1.61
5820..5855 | -1.9 angstroms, 1.63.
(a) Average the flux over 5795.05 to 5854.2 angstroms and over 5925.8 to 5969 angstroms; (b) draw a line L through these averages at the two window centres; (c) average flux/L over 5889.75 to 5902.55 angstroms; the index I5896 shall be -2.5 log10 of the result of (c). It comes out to 0.25 mag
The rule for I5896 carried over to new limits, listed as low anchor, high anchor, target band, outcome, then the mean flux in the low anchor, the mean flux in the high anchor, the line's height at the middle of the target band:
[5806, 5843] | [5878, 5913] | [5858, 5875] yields -0.07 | 1.6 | 1.39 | 1.47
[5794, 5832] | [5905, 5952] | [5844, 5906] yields 0.06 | 1.59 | 1.58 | 1.58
